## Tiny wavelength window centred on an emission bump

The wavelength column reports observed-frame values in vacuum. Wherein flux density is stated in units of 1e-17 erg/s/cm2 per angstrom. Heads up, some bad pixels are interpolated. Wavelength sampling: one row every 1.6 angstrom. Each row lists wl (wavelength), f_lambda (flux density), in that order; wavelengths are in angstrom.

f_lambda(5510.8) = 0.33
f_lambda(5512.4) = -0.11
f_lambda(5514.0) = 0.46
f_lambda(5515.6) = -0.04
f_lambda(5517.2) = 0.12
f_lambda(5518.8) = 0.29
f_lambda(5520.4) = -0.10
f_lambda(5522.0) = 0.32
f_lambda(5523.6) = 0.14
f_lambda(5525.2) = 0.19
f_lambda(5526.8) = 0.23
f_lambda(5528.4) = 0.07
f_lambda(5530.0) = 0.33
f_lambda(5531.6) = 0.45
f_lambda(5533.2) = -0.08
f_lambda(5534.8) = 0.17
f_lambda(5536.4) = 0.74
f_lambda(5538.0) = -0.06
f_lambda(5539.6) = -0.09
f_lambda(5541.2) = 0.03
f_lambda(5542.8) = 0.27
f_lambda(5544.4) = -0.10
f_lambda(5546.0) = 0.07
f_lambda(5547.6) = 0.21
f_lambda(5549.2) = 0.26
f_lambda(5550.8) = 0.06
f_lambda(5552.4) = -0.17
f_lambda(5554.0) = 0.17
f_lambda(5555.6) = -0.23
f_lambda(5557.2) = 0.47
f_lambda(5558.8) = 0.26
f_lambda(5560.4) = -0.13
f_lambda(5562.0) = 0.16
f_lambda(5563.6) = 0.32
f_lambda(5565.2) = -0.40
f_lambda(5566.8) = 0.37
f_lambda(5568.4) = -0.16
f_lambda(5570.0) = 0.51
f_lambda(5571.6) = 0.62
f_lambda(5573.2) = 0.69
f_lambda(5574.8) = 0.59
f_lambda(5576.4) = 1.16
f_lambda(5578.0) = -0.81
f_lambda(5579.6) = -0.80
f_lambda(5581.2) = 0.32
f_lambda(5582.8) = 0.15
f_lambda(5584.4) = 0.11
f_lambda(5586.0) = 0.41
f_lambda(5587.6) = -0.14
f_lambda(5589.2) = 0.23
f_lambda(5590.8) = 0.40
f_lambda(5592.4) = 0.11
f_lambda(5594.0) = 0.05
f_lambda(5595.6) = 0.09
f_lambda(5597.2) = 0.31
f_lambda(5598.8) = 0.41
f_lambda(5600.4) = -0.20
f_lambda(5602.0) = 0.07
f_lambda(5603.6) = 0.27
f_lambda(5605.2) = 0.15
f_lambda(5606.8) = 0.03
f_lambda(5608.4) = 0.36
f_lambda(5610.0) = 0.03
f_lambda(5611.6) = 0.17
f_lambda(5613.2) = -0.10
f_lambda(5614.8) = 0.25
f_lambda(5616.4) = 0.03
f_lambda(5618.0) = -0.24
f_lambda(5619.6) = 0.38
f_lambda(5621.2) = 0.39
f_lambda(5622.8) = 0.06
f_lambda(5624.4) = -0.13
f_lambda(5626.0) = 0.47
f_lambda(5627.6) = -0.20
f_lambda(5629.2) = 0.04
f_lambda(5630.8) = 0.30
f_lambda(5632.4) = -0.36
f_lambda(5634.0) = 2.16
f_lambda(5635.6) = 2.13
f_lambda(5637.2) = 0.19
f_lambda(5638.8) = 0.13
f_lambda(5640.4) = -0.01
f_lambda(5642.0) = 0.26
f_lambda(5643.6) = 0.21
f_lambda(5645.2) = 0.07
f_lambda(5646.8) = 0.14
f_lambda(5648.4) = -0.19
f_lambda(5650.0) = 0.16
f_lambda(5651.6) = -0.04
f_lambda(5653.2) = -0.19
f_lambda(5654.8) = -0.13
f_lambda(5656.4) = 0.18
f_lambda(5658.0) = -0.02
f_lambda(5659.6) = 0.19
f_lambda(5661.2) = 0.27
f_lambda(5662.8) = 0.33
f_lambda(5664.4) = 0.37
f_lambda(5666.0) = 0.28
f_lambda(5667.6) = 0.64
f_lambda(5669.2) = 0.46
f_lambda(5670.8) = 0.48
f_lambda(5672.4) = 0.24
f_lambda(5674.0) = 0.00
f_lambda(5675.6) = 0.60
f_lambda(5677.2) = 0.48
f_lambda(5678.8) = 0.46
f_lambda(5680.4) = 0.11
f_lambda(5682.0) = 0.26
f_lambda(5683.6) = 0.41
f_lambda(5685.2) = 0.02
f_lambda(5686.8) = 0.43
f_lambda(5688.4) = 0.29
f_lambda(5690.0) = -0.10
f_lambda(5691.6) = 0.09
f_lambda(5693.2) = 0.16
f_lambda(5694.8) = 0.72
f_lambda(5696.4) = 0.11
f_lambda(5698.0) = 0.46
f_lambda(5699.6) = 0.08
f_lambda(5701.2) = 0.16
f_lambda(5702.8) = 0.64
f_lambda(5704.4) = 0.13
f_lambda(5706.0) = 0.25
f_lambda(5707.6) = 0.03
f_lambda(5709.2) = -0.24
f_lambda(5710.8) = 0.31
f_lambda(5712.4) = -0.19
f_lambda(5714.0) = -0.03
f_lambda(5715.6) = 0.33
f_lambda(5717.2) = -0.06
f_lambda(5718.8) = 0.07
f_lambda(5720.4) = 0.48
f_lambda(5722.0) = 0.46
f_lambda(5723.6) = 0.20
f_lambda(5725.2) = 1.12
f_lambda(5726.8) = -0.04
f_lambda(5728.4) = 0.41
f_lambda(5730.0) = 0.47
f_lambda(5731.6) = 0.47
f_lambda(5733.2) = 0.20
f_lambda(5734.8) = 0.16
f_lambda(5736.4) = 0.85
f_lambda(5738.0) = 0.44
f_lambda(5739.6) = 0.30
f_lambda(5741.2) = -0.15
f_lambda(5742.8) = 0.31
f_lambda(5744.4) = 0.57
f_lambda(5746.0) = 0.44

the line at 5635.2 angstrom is [O III]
